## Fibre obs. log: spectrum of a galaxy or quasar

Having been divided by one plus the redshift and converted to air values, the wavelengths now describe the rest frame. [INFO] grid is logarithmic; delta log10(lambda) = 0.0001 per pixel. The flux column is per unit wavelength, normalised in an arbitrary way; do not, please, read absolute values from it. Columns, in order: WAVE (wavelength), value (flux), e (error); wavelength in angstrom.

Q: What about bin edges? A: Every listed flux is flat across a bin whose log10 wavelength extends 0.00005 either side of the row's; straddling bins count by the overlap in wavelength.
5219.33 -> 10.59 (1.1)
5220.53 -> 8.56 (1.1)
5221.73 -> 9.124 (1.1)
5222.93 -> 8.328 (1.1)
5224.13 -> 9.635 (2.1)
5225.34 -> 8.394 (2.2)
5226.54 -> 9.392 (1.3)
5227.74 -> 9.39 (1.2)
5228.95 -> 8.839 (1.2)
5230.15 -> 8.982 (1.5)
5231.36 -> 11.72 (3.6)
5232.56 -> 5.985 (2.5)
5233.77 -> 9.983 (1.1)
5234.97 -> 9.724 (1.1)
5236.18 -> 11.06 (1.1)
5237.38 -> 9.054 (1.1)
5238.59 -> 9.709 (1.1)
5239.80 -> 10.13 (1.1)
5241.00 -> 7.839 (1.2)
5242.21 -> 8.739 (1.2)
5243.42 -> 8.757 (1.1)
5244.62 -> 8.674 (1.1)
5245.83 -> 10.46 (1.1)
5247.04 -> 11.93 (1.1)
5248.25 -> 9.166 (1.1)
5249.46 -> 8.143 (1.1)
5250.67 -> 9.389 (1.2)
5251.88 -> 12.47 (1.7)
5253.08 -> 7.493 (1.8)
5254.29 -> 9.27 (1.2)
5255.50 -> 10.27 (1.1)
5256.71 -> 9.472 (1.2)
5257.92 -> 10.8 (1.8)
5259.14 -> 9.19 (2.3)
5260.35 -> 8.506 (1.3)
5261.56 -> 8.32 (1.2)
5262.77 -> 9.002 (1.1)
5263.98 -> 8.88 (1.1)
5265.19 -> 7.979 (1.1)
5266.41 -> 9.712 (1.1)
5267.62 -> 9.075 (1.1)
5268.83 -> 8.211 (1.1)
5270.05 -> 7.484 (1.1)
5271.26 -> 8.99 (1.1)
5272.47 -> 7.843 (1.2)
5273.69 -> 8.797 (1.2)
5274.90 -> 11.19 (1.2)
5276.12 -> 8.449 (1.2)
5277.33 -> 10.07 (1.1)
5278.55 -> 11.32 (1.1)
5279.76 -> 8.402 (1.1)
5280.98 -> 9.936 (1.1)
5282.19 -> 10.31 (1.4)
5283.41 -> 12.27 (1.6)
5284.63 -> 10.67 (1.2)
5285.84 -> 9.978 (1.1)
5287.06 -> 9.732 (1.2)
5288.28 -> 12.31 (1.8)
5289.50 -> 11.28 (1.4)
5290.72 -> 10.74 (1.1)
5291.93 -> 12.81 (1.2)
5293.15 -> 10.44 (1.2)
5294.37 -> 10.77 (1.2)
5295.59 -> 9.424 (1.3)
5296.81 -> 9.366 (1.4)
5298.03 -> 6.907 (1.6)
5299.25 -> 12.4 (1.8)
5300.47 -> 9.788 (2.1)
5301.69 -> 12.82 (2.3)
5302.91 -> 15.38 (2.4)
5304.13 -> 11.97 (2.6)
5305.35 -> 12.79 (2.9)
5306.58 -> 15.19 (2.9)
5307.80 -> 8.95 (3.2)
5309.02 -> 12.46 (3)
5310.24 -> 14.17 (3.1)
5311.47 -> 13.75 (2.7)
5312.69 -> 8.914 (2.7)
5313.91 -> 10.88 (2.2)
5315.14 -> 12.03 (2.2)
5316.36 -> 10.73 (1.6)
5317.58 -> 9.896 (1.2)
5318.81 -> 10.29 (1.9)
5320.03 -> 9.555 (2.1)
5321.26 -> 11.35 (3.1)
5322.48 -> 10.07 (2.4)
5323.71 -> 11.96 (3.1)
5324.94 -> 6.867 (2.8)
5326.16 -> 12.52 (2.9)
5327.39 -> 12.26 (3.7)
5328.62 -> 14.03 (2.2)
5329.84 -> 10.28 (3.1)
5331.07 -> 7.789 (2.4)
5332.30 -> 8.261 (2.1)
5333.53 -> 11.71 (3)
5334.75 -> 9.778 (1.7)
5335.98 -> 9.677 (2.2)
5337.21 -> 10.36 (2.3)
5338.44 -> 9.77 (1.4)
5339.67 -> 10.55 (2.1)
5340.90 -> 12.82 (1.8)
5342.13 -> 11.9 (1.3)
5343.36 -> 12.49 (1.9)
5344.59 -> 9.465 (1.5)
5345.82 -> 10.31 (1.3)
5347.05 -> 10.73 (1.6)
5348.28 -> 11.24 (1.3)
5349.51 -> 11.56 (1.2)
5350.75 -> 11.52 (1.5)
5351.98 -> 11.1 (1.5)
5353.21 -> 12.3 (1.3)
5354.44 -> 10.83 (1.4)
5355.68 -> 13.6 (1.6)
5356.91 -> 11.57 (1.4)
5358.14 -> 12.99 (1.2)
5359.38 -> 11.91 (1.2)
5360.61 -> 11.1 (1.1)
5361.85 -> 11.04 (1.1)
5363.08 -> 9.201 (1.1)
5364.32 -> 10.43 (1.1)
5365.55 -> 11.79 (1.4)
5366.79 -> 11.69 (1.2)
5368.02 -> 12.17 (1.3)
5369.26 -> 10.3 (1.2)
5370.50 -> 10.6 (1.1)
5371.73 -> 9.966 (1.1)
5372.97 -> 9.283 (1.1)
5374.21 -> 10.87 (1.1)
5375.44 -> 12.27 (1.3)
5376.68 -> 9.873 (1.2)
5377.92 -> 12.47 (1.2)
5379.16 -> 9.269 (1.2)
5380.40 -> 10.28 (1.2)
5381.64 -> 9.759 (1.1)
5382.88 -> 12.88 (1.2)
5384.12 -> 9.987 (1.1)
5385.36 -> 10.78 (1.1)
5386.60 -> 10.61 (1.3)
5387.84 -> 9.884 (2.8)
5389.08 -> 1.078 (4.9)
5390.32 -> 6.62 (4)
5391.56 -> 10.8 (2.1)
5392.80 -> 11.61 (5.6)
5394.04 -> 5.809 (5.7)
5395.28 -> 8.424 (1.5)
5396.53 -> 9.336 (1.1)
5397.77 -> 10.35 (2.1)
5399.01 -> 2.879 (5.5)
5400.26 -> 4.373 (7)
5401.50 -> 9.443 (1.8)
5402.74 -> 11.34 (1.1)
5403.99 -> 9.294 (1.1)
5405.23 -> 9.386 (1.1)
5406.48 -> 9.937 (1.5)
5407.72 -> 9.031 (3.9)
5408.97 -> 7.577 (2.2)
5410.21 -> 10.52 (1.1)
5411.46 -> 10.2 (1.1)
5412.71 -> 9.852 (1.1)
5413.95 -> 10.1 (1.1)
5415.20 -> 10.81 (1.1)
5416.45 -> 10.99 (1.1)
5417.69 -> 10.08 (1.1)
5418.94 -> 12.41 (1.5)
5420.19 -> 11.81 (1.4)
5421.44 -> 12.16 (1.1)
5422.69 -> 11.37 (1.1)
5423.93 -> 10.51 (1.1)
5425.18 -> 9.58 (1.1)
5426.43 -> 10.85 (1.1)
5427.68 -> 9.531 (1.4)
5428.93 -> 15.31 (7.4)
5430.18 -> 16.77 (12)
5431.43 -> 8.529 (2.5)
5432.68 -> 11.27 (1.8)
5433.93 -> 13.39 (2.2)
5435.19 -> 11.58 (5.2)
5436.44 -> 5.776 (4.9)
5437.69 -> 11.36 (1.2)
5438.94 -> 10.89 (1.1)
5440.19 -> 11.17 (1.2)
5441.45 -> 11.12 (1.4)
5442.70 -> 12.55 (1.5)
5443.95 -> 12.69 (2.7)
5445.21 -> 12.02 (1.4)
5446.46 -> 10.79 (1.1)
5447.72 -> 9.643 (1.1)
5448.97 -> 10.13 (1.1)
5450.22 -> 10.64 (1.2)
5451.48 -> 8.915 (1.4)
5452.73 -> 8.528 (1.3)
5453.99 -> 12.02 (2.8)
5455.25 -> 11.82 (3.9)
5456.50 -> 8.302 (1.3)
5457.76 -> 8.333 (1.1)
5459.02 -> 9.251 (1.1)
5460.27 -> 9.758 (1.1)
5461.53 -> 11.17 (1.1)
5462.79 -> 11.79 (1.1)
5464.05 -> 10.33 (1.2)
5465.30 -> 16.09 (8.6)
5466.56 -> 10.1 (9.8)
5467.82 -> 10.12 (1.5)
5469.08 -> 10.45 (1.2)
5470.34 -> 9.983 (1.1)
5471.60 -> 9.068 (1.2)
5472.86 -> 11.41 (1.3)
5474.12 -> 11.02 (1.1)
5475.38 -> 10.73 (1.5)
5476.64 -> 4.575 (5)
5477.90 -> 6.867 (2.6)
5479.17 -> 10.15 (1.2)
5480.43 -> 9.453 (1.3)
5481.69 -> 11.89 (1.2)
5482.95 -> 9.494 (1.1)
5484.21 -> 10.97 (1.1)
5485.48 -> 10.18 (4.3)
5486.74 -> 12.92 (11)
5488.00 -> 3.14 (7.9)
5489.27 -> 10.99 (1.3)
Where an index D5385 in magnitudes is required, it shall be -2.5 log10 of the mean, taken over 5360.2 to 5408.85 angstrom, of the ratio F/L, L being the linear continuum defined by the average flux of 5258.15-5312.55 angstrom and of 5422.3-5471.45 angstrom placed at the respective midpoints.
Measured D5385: 0.11 mag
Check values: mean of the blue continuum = 10.4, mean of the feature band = 9.62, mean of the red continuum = 10.9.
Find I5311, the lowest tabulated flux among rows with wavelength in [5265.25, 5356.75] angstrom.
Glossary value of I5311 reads 6.867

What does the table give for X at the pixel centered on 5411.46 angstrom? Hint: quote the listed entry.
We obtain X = 10.2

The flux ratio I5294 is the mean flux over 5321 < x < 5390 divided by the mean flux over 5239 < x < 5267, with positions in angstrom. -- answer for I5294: 1.15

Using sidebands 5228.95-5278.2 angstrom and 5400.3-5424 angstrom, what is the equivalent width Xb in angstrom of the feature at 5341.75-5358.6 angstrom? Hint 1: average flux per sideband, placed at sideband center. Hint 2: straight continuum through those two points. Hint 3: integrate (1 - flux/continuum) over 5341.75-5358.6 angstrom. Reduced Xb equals -2.9 angstrom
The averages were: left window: 9.28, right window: 10.2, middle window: 11.5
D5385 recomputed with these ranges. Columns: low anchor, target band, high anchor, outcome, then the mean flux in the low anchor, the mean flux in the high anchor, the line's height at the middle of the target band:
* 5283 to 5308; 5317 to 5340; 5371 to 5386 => 0.07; 11.3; 10.6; 11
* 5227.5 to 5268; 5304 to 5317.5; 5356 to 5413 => -0.24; 9.36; 9.82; 9.57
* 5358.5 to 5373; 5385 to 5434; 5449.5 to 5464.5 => 0.07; 10.9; 10.1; 10.5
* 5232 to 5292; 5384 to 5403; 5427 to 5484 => 0.24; 9.57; 10.6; 10.3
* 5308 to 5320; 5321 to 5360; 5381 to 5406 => -0.06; 11.3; 8.74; 10.4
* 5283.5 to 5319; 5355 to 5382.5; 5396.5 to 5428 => -0.07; 11.3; 9.77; 10.4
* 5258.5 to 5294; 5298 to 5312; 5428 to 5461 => -0.24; 9.73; 10.9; 9.92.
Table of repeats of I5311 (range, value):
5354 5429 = 1.078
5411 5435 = 8.529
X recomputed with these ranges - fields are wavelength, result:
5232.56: 5.985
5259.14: 9.19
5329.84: 10.28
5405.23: 9.386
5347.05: 10.73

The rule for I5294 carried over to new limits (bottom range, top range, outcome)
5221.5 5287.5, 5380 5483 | 1.08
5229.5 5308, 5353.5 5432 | 1.03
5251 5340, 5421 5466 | 1.06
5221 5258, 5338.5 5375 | 1.19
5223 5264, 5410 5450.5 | 1.19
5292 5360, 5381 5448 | 0.91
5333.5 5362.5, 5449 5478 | 0.90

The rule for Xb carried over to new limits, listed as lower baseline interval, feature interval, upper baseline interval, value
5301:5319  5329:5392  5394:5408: -3.8 angstrom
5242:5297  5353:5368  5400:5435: -1.8 angstrom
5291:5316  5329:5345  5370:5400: 0.3 angstrom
